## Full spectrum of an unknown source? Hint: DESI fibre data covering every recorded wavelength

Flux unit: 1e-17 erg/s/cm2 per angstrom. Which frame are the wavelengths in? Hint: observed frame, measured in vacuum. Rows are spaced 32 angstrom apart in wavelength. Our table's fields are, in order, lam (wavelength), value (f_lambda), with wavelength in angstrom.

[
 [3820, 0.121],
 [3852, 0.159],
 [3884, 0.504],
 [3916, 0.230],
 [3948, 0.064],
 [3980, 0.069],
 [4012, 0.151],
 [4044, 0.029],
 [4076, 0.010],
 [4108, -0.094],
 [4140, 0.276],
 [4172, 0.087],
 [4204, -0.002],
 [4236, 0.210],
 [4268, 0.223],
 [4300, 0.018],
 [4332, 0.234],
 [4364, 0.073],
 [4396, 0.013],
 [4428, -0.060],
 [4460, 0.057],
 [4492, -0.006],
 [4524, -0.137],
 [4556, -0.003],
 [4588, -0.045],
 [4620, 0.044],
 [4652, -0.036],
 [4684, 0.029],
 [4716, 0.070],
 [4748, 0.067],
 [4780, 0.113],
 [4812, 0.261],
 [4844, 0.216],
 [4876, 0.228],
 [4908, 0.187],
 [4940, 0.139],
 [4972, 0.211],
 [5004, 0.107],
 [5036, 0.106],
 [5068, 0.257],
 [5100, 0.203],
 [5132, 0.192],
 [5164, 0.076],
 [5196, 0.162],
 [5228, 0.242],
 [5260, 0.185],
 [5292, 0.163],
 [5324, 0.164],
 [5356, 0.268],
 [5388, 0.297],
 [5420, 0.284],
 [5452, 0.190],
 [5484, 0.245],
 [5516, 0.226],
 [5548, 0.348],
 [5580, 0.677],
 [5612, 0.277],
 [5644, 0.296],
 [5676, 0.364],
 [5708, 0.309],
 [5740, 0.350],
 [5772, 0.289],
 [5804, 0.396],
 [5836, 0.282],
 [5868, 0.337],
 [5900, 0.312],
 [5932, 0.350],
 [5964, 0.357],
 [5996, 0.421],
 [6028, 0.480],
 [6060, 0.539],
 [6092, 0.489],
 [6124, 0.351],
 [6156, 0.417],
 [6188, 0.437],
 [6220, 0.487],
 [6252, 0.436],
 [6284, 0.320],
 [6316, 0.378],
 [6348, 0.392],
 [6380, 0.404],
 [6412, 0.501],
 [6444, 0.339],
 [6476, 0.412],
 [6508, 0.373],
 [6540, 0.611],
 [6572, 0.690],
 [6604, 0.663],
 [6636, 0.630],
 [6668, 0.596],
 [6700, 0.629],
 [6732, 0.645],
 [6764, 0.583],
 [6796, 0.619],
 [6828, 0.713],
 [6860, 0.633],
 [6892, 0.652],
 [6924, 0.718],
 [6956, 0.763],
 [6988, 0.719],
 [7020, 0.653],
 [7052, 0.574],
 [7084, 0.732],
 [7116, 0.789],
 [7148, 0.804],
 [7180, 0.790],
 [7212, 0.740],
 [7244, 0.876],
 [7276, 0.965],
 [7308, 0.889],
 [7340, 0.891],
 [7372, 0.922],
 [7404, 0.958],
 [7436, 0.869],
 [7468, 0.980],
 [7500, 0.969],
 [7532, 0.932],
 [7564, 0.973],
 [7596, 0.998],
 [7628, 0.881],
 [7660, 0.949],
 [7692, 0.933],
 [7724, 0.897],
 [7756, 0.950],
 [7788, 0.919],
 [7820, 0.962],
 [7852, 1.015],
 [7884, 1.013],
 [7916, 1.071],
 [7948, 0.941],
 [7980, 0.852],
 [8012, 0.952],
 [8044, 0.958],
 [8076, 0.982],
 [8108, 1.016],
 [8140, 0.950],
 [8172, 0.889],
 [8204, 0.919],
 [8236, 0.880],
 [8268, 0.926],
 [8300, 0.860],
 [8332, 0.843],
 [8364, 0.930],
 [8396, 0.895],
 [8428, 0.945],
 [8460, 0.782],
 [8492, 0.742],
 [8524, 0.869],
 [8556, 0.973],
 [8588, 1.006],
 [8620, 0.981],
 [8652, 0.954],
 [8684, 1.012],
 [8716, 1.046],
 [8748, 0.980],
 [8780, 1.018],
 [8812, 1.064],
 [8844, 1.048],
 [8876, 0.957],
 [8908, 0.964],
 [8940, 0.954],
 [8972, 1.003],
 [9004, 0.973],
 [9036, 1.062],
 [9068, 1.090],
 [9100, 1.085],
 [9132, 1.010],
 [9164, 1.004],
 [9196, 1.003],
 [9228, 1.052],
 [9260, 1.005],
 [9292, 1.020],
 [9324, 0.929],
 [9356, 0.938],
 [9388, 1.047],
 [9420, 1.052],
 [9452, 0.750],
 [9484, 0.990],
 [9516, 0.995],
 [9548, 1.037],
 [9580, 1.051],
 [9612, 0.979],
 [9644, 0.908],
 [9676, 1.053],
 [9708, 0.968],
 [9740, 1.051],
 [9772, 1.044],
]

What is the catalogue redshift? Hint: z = 0.639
